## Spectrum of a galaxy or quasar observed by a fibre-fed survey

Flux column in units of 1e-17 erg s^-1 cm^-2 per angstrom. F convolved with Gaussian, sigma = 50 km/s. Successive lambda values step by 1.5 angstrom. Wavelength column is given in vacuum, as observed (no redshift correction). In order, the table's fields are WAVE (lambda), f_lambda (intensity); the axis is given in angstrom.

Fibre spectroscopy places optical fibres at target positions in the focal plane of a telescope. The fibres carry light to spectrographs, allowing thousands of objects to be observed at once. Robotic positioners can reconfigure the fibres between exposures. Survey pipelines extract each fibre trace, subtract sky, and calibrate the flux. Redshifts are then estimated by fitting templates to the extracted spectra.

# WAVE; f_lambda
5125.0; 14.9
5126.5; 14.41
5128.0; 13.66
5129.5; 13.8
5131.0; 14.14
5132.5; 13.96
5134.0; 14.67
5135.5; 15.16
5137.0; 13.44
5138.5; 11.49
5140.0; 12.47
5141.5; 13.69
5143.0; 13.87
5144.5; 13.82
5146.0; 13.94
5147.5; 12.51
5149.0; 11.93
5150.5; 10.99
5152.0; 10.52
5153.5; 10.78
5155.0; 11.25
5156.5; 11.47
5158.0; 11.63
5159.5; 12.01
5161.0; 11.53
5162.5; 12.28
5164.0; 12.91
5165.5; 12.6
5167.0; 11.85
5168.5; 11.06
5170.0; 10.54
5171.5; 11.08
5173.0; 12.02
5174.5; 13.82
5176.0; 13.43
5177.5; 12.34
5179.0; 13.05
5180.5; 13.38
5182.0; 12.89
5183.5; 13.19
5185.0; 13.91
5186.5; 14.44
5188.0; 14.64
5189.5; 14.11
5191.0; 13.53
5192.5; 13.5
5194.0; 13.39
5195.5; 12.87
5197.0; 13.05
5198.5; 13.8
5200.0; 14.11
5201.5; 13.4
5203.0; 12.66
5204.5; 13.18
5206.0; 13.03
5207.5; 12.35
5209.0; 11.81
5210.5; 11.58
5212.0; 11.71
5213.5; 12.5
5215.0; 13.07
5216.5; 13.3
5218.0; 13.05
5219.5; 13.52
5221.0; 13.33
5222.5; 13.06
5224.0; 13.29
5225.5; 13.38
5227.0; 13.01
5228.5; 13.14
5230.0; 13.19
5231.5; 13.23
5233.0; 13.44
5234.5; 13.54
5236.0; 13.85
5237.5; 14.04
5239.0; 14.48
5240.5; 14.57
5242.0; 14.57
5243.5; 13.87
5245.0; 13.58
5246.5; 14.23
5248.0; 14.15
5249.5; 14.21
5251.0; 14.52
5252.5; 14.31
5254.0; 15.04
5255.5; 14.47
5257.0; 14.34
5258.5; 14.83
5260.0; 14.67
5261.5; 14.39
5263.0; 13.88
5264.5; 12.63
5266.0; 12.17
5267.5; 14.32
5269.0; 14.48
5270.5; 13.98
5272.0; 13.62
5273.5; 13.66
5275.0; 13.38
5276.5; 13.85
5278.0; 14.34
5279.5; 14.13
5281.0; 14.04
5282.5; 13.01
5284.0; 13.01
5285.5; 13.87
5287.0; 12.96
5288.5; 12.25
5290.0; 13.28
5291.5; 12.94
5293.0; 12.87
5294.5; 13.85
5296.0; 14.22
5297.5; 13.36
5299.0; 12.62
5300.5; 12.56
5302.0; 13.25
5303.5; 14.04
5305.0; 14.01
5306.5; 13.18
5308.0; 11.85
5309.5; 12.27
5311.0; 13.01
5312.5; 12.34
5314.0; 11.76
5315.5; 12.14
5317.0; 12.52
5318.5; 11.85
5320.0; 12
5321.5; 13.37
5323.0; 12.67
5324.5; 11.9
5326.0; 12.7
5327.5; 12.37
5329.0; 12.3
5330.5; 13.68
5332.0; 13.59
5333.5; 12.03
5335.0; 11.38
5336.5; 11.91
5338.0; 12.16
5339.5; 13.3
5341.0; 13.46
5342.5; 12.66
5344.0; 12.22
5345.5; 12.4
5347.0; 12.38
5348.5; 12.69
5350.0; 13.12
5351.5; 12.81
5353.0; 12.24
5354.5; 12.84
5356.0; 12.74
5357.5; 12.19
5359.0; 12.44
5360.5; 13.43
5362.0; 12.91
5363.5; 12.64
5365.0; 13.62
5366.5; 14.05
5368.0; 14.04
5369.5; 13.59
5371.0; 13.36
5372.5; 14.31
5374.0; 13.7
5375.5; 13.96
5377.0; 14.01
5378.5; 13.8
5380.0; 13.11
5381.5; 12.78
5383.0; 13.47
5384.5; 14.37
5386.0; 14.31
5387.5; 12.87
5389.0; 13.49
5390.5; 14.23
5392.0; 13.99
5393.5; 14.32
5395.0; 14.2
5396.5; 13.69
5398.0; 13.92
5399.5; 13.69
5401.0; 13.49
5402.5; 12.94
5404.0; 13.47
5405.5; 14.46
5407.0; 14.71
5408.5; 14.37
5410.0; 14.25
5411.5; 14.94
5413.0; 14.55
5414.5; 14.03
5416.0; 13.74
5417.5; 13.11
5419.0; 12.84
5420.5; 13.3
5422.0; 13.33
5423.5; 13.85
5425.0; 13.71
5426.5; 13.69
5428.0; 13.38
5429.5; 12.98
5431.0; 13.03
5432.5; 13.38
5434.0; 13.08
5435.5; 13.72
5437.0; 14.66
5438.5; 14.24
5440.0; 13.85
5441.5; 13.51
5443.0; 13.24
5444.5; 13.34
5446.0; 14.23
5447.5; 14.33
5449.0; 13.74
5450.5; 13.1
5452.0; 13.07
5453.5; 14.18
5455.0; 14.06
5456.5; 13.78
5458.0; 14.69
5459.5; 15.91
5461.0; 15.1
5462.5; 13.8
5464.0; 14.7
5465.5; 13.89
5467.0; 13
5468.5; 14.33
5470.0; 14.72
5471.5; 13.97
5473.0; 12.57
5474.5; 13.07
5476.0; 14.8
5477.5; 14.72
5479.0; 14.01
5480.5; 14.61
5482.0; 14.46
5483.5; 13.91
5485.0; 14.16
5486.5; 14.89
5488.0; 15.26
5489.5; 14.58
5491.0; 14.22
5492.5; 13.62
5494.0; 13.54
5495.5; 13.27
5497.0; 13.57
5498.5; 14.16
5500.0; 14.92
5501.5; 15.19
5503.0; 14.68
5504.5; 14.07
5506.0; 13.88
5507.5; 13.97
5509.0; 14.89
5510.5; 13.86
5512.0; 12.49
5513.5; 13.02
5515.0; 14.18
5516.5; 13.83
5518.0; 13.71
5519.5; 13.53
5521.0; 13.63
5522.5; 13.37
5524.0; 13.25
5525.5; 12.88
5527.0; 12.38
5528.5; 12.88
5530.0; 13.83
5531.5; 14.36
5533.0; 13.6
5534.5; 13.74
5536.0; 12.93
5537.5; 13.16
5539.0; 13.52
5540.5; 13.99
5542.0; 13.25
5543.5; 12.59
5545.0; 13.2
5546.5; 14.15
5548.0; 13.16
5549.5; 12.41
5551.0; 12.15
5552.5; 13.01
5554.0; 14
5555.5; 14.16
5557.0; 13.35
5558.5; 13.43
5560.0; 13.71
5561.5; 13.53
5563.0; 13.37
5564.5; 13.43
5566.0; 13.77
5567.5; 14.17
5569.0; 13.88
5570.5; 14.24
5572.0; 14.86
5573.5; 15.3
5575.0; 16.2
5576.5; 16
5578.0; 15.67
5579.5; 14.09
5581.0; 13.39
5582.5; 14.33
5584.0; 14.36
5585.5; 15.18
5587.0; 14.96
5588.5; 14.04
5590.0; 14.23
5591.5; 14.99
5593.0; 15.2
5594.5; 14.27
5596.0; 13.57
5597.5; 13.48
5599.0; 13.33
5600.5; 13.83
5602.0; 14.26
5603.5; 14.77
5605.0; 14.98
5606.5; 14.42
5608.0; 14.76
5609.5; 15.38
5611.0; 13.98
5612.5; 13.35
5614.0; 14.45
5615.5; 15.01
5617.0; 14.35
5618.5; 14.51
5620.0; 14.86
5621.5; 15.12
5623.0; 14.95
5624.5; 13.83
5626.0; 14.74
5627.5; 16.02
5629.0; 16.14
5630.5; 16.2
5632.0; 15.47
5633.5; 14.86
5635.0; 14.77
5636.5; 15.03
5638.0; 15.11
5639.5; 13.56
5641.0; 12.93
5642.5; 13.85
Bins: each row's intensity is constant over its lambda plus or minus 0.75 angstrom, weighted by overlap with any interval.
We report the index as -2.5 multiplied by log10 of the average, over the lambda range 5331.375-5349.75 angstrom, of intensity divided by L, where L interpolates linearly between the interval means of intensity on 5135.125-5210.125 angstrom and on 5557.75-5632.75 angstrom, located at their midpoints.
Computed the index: 0.076 mag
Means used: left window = 12.7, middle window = 12.5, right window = 14.5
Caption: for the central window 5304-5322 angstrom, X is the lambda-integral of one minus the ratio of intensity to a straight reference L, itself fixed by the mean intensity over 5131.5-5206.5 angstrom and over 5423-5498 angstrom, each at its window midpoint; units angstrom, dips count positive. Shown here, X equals 1.1 angstrom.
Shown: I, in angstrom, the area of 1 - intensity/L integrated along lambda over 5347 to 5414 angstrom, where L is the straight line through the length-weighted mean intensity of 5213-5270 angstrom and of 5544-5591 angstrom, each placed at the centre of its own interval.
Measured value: 1.5 angstrom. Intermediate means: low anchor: 13.8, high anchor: 14.1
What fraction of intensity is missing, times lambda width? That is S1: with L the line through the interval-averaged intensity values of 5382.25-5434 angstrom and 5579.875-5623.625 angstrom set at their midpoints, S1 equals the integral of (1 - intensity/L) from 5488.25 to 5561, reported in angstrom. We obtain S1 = 2.7 angstrom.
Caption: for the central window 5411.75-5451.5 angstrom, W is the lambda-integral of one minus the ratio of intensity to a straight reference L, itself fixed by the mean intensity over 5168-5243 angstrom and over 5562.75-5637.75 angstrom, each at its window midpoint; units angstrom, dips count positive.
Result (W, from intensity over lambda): 1.0 angstrom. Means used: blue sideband 13.2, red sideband 14.6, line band 13.6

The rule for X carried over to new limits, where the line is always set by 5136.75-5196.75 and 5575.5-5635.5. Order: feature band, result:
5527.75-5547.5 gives 1.2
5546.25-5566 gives 1.4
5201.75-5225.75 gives 0.0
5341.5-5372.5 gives 1.2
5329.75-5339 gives 0.6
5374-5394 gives -0.2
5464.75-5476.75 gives 0.2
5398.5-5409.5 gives -0.1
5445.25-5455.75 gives 0.1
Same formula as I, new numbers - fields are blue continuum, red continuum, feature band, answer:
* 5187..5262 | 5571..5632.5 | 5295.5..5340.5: 3.8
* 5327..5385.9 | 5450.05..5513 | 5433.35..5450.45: 0.0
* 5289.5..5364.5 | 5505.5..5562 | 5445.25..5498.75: -3.6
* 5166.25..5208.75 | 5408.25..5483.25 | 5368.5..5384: 0.0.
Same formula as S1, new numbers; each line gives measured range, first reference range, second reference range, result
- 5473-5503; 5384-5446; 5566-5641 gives -0.3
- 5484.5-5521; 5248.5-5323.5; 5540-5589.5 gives -0.5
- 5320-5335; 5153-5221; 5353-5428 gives 0.8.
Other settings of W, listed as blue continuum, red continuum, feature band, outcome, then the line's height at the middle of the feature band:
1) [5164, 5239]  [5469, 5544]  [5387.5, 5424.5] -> -0.7 angstrom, 13.6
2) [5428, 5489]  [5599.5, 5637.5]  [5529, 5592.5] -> 2.5 angstrom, 14.5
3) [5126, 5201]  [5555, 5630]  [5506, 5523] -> 0.6 angstrom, 14.2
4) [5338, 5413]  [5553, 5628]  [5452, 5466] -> -0.6 angstrom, 13.8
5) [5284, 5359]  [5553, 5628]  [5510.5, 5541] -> 1.2 angstrom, 14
